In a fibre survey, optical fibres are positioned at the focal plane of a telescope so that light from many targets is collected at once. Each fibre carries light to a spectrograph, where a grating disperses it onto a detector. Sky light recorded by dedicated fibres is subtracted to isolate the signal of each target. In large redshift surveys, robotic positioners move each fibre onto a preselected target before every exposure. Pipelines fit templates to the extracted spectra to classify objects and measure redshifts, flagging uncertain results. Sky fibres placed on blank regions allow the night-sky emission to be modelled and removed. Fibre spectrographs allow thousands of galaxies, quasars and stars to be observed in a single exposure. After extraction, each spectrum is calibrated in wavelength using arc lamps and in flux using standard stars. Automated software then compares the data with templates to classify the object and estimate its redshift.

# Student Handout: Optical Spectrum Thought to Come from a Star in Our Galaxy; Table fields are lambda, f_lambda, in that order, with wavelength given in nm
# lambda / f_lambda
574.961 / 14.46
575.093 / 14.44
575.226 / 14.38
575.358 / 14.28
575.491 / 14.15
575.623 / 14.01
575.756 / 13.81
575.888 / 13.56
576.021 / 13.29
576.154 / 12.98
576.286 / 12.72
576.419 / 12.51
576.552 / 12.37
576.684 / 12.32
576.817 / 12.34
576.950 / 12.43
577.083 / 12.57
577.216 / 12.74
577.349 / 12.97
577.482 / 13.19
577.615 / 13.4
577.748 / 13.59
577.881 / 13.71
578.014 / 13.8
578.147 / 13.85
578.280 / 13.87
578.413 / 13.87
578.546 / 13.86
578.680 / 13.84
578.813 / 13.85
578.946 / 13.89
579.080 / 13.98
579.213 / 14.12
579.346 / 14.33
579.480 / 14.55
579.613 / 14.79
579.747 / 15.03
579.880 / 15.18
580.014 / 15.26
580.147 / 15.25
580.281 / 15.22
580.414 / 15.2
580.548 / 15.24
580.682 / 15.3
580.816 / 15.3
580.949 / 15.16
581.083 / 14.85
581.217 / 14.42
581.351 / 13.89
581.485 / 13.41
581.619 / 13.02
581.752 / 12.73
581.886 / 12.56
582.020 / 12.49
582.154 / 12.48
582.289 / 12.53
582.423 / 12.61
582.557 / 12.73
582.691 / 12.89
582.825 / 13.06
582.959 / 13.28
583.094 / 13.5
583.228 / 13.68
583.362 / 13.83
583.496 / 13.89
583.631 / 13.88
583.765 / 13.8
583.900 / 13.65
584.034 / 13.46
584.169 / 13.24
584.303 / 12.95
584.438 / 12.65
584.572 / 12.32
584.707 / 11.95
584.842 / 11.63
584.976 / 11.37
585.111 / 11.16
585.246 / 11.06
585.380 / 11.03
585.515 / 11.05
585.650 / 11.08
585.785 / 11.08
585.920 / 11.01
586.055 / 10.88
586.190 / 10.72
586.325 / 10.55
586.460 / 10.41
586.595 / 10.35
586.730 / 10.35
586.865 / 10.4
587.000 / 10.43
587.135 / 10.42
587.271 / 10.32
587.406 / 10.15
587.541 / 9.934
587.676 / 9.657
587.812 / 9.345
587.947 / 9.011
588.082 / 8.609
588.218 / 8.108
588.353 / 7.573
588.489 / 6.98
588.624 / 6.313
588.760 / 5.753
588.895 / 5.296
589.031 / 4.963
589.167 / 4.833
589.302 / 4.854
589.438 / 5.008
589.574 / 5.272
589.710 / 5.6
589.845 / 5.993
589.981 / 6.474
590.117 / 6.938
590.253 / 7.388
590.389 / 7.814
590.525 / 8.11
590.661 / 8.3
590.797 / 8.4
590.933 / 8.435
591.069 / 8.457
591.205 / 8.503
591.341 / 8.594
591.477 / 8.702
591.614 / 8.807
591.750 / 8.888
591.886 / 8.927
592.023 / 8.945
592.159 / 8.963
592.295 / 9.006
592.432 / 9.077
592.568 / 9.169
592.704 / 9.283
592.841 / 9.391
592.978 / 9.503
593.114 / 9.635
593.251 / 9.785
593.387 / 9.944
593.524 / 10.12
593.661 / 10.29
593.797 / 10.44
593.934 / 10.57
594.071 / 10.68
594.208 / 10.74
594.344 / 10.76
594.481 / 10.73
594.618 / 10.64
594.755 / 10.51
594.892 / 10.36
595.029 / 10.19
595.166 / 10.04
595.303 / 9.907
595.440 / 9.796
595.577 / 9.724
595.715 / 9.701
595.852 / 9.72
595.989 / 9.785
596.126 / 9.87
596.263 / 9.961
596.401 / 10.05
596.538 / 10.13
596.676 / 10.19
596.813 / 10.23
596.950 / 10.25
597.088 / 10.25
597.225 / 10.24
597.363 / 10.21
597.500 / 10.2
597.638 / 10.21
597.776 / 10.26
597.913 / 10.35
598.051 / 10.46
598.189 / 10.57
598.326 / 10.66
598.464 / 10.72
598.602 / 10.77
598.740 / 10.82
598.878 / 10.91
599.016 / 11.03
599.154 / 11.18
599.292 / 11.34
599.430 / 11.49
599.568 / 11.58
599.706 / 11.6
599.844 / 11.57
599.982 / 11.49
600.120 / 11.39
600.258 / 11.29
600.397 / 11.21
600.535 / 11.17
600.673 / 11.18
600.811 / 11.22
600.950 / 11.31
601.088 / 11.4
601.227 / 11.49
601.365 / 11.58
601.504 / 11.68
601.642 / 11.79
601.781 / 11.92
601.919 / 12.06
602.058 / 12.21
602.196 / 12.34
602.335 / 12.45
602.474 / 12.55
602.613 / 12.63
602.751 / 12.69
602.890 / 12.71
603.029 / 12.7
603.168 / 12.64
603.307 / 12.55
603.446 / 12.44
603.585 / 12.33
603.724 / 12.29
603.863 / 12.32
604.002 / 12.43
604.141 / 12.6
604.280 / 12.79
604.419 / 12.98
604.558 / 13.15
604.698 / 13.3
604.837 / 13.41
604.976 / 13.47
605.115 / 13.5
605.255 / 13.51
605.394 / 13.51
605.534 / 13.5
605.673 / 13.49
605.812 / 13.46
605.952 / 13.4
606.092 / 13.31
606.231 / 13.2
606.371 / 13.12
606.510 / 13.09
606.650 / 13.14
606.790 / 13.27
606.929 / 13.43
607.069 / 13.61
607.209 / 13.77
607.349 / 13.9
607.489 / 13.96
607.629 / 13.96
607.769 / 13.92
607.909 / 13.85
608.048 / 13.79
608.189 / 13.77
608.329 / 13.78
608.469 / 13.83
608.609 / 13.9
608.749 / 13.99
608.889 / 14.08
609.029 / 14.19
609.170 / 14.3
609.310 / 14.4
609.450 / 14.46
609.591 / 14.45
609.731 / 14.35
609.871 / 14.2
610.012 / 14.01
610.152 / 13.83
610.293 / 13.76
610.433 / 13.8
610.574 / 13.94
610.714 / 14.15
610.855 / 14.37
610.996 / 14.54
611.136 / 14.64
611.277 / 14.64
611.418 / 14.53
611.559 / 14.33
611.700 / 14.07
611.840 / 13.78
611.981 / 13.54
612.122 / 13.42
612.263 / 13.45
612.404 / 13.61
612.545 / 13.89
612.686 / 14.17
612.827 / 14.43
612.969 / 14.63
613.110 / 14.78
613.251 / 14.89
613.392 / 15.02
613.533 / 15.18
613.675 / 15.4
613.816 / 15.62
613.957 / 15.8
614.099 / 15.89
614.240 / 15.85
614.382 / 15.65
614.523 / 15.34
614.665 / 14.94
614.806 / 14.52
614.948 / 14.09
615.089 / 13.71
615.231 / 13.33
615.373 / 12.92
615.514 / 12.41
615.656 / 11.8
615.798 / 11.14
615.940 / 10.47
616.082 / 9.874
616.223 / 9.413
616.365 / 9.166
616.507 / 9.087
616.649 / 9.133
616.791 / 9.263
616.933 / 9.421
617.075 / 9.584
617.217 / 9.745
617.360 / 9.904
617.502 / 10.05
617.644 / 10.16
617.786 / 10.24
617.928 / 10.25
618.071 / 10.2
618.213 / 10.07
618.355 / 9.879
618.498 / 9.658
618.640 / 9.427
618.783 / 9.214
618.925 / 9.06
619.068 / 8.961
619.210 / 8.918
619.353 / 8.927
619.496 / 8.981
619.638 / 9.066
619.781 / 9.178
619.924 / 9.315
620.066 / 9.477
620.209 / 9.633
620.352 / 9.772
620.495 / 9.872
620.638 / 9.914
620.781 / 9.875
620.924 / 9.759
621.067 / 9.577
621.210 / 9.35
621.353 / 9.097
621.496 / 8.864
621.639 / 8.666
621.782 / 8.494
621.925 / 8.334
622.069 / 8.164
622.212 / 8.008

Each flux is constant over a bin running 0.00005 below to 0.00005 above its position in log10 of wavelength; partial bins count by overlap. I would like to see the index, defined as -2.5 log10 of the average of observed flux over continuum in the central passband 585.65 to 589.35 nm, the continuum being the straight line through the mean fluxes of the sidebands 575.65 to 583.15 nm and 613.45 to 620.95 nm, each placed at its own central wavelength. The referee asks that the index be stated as 0.42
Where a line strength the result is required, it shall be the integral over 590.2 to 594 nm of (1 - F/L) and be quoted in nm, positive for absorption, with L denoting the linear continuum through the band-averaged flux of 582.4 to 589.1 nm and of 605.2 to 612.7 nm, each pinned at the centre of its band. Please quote 0.857 nm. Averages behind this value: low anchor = 10.9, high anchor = 13.9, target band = 9.06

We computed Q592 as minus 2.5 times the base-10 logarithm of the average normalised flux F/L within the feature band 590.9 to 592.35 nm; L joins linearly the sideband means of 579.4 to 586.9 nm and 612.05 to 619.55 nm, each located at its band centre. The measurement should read 0.40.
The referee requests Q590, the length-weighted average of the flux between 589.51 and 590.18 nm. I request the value 6.06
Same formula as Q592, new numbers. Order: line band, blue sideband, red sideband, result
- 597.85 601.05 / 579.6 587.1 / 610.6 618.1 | 0.16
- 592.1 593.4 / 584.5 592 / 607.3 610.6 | 0.07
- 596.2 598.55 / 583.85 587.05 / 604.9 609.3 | 0.22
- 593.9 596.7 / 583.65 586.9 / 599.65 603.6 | 0.16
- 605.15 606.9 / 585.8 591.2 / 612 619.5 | -0.24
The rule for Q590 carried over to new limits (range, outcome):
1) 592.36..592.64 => 9.13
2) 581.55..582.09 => 12.7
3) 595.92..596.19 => 9.84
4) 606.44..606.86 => 13.2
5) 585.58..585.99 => 11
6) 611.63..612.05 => 13.8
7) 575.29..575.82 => 14.1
